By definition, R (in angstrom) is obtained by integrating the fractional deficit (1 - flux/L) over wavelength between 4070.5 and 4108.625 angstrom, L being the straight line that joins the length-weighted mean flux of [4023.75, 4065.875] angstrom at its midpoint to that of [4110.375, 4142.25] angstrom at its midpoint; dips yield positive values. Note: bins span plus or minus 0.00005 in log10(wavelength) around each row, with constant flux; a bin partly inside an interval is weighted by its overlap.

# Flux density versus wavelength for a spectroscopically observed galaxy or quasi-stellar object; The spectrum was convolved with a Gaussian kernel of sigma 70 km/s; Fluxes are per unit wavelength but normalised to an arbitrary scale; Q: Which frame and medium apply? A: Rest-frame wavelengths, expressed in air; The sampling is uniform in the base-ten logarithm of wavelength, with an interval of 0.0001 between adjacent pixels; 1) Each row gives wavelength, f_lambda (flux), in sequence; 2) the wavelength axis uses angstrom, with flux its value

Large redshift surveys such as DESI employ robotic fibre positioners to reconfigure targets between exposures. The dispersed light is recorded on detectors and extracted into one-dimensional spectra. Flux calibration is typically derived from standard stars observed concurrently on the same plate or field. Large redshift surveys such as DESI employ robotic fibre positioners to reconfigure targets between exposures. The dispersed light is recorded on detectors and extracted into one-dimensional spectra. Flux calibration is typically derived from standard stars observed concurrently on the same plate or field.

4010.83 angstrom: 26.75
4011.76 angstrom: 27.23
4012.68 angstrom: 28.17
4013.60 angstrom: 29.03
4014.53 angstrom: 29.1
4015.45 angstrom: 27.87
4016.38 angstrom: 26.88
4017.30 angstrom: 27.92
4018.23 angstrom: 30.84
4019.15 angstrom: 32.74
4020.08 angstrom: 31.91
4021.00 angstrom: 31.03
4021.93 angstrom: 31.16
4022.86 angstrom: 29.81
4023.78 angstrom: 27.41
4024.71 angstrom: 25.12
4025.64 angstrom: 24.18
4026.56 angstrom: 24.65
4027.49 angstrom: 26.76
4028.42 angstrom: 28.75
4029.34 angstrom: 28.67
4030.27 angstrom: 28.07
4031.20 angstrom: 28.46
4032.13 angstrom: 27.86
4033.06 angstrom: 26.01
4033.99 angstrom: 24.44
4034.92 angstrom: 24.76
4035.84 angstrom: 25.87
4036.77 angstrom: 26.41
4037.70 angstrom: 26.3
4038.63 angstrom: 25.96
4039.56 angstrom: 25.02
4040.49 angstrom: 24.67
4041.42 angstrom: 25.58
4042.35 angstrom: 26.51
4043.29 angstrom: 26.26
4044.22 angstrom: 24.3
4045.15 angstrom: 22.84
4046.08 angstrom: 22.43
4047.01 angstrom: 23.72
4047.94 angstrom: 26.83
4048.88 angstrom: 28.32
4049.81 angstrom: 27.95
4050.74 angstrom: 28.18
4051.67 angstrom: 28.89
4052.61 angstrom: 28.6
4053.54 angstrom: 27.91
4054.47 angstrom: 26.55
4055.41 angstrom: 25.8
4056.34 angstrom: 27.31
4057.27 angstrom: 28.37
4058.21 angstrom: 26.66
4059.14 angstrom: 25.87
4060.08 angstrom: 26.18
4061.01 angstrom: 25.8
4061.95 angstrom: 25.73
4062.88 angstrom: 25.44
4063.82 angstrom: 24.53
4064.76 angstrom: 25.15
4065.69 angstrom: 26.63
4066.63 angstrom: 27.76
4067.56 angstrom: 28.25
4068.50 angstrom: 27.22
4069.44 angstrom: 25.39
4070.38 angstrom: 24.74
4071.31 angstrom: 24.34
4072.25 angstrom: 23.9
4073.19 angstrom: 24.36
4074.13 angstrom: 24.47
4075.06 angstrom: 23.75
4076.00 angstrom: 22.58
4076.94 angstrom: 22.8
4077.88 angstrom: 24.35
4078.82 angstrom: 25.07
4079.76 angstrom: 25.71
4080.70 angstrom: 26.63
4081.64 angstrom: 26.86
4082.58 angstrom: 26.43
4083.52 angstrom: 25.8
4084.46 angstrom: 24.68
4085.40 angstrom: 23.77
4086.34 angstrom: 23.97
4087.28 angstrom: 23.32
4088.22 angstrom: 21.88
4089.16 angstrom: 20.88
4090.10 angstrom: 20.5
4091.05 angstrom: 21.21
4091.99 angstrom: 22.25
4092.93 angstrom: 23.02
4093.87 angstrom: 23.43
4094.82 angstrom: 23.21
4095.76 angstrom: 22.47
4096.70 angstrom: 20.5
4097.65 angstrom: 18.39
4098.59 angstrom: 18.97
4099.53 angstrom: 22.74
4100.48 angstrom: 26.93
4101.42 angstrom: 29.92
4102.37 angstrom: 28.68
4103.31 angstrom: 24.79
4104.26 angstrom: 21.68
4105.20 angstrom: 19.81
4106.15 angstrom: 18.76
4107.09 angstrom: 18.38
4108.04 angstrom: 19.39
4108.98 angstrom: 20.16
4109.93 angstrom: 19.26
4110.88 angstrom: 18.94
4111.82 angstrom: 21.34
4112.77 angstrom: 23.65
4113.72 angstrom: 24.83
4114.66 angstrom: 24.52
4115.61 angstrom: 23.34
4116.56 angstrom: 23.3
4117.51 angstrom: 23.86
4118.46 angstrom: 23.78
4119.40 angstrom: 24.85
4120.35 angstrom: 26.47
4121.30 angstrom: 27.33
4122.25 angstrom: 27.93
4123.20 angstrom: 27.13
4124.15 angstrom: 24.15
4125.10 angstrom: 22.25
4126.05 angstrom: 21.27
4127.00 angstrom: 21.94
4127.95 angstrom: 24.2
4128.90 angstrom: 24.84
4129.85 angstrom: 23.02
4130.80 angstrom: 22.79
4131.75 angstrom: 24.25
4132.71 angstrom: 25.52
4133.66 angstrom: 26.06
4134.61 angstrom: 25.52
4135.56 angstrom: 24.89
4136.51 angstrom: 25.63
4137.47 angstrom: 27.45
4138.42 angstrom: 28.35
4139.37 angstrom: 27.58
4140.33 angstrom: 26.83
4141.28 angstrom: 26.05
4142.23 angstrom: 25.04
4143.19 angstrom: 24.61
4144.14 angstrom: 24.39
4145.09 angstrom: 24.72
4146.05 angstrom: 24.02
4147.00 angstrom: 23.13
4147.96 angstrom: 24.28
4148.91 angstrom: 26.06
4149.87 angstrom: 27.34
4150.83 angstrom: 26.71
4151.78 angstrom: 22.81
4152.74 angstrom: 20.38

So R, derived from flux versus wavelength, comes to 3.18 angstrom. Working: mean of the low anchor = 26.2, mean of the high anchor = 24.7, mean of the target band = 23.3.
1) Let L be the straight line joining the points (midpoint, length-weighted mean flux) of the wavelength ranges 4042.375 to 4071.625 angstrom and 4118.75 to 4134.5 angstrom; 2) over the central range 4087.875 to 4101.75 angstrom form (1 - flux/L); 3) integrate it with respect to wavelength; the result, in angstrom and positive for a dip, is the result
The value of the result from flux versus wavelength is 1.66 angstrom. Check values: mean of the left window 26.3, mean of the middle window 22.3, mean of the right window 24.6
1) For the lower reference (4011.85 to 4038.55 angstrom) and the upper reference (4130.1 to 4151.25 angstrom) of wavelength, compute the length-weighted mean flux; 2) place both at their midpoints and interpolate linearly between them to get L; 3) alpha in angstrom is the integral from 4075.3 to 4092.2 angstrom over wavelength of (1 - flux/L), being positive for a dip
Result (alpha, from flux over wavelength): 1.8 angstrom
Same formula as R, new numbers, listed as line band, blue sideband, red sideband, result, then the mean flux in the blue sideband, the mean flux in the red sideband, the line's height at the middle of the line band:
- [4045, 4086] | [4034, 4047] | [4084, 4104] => -2.8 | 25.1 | 23.1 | 24.2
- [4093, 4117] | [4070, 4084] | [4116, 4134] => 2.2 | 24.8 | 24.4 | 24.6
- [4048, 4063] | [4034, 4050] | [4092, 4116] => -1.4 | 25.4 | 22.3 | 24.8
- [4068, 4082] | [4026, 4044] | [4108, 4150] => 0.4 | 26.3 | 24.4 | 25.5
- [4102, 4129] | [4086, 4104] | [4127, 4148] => 1.0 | 23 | 25.1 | 24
